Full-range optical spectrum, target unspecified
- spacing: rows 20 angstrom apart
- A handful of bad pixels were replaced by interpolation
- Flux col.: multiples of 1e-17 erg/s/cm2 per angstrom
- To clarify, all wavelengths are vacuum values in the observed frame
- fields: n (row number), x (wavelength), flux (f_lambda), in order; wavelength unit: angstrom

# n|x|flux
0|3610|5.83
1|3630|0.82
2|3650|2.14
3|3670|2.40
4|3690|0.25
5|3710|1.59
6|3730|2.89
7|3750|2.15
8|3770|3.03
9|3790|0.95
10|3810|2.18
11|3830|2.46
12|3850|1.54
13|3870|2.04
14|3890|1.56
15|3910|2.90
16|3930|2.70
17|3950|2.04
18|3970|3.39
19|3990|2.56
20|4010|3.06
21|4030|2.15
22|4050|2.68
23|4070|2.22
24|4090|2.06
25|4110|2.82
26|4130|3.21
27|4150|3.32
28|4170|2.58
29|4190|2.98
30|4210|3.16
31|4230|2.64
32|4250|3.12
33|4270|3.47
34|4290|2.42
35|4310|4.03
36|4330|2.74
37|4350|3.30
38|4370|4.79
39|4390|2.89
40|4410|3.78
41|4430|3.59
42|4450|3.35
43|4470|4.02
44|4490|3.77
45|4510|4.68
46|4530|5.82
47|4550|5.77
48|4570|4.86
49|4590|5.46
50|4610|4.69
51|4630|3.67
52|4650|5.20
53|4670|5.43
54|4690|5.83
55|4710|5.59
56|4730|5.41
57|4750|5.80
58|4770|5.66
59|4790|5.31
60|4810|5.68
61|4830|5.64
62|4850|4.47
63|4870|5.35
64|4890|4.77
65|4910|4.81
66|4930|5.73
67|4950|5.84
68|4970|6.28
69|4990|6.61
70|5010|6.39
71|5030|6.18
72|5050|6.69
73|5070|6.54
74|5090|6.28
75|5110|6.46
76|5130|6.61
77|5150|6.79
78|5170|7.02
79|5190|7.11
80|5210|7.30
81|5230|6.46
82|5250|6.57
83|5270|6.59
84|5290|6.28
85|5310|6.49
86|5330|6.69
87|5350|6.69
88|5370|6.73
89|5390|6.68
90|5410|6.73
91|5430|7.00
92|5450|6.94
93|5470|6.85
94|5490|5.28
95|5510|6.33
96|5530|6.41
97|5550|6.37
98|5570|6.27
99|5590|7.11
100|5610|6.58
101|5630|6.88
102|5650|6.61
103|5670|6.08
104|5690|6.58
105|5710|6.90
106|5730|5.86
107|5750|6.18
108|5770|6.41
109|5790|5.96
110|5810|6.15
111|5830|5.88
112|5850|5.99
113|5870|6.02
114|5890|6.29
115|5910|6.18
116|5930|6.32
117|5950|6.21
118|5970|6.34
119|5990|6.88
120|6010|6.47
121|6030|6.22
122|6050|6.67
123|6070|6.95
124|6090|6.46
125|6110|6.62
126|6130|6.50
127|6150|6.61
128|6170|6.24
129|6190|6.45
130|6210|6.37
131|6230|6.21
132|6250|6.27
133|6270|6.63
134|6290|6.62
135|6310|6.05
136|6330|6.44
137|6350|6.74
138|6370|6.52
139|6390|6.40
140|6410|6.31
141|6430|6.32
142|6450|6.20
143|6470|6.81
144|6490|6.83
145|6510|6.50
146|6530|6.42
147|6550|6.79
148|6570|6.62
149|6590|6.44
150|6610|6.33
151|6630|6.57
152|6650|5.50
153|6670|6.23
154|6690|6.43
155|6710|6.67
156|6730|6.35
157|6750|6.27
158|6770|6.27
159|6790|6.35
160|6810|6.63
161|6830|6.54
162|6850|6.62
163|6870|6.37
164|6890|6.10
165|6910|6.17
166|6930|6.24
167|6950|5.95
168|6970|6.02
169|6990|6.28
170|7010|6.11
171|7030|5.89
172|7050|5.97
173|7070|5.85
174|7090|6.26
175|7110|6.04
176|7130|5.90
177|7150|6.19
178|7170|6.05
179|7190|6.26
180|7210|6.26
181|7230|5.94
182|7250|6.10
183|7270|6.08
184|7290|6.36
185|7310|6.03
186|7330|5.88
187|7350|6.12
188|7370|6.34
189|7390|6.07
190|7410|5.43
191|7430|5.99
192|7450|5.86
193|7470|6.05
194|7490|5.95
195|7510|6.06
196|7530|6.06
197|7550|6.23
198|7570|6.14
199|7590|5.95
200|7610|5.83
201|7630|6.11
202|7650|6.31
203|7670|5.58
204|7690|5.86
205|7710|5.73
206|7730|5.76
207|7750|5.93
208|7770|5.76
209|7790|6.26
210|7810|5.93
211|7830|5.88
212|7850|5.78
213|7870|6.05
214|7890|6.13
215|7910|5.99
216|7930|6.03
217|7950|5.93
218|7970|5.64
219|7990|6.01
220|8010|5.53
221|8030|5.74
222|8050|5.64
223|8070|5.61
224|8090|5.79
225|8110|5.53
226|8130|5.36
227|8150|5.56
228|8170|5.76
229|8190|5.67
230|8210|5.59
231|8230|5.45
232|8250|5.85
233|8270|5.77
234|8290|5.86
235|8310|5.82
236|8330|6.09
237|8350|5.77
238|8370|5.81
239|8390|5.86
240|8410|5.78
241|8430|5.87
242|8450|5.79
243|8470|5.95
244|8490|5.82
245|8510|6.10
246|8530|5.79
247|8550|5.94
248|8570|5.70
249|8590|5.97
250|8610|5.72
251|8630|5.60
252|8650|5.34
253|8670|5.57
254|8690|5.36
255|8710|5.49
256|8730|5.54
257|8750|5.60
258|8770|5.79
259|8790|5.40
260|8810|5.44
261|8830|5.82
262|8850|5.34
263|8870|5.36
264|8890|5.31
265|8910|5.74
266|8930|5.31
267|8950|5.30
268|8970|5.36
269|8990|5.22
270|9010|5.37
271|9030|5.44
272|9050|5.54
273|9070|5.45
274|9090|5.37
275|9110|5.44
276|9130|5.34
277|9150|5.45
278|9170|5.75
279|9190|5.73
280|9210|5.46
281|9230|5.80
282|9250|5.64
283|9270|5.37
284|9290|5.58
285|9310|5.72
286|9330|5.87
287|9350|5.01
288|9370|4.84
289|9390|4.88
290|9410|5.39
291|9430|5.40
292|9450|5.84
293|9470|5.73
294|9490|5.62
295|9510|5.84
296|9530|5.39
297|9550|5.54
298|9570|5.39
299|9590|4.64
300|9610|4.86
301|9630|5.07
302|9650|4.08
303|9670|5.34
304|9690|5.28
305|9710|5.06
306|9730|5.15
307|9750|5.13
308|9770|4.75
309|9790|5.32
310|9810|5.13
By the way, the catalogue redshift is 0.129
